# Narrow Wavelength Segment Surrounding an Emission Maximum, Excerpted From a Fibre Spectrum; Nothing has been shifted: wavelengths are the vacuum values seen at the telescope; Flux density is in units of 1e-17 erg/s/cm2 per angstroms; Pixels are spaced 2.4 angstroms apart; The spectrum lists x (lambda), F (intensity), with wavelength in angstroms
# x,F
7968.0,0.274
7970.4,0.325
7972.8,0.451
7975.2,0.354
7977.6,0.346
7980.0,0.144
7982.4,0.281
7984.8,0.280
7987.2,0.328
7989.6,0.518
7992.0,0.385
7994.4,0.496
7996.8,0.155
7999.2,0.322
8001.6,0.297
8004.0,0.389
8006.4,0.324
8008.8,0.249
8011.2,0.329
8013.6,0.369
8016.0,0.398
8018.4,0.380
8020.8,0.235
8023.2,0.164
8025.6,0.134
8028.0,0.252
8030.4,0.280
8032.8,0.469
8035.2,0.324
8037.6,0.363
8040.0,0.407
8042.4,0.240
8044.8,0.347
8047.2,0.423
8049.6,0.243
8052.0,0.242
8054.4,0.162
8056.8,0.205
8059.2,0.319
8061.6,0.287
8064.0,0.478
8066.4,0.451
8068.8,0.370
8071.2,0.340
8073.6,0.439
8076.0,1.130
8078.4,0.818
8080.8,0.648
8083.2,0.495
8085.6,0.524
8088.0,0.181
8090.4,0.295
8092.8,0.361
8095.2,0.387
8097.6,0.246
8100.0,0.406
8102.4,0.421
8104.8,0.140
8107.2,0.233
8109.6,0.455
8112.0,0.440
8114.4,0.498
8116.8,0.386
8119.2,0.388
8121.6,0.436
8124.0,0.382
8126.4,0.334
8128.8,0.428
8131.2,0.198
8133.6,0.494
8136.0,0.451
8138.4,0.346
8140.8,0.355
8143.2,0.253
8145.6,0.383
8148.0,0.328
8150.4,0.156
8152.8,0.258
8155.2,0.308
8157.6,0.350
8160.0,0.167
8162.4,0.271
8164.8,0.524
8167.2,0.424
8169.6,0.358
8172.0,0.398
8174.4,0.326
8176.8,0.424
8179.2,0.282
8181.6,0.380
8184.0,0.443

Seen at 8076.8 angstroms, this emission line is H-gamma 4340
